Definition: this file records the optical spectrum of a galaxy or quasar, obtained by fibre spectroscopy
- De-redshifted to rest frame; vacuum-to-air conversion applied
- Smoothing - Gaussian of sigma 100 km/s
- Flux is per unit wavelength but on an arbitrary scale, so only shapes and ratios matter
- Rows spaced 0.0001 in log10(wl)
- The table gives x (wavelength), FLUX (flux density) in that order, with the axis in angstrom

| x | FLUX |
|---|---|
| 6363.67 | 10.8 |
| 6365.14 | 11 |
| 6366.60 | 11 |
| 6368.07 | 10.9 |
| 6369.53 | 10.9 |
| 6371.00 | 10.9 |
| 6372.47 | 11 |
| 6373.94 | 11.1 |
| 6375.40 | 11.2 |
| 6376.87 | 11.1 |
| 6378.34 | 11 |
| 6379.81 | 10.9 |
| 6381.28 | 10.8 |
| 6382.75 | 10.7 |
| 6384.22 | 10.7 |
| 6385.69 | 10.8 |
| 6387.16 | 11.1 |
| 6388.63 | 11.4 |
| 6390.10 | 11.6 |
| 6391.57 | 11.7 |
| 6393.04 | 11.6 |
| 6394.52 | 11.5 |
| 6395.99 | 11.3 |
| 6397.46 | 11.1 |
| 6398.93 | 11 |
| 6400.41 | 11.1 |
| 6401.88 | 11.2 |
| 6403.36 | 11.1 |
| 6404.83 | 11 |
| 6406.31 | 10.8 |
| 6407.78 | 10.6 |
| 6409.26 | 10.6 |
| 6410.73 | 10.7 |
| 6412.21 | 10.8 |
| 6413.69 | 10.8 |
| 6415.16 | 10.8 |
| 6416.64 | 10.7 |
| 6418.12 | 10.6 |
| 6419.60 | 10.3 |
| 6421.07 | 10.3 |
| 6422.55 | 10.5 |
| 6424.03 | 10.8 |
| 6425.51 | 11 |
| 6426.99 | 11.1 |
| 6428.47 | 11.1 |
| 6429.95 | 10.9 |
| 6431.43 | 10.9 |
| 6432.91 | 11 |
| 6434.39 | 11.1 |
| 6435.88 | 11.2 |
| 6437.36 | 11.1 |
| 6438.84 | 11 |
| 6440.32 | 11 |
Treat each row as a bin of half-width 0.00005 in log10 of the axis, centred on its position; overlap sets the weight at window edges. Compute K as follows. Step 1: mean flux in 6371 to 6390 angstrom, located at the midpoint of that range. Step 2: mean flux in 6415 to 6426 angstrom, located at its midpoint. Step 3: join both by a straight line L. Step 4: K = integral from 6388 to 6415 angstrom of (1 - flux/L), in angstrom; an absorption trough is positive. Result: -0.76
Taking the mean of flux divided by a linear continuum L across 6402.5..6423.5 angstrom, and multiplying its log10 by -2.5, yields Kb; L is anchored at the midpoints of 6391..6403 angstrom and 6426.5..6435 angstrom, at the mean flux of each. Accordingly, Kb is 0.05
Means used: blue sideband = 11.3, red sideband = 11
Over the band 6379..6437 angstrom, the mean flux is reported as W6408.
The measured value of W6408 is 11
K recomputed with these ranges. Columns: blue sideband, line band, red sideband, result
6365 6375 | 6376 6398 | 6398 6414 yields -0.4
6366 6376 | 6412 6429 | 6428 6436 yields 0.4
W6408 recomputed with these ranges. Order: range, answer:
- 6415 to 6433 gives 10.8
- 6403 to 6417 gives 10.8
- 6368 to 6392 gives 11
